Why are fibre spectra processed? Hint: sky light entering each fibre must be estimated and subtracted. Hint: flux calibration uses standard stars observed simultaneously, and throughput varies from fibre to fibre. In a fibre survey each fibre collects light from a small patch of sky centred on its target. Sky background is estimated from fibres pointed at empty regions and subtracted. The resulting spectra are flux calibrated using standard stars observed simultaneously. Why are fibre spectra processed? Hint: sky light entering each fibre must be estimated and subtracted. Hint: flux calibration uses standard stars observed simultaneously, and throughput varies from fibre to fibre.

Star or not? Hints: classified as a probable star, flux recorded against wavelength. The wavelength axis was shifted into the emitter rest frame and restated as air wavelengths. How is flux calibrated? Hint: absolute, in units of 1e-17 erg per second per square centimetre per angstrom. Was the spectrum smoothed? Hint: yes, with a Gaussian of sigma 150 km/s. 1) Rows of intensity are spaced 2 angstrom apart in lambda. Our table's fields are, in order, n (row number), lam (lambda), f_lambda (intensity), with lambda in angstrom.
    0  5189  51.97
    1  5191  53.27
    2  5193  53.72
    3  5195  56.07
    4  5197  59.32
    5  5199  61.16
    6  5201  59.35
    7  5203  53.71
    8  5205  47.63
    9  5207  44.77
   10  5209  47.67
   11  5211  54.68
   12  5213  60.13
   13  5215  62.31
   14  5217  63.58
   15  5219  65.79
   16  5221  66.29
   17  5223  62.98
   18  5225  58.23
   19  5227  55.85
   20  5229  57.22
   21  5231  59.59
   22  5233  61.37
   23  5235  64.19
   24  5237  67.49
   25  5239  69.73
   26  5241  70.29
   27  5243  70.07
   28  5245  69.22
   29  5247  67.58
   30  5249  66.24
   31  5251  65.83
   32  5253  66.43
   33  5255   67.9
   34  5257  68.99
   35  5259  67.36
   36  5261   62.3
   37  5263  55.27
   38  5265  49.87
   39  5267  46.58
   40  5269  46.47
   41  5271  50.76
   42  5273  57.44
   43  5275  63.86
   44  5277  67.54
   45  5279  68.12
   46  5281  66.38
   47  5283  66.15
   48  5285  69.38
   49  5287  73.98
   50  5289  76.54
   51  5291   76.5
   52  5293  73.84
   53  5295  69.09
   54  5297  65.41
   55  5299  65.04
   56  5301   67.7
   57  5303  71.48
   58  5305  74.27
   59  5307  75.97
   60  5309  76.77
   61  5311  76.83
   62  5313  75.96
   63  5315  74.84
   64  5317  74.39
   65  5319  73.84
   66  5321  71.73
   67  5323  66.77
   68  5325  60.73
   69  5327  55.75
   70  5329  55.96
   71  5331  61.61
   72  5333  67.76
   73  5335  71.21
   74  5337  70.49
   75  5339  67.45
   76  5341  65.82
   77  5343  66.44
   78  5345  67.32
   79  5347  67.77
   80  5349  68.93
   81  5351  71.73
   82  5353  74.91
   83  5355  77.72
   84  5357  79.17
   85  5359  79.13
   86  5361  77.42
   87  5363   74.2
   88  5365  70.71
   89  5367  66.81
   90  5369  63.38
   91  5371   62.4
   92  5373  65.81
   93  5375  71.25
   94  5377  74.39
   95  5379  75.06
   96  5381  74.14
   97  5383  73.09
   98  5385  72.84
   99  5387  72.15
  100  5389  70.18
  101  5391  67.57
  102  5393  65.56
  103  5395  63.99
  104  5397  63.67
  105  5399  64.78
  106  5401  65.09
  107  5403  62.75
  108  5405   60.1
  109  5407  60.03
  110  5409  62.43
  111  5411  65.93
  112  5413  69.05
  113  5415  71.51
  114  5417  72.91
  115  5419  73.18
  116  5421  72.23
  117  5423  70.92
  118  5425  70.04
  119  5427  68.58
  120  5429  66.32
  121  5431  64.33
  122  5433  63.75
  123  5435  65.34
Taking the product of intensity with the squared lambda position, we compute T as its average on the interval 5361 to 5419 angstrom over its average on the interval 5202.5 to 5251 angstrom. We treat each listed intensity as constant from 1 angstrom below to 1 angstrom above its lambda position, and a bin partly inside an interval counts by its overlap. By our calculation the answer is 1.2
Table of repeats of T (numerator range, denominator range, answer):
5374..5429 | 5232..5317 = 1.07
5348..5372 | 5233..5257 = 1.12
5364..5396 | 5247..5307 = 1.10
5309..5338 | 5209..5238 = 1.17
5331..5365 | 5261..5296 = 1.16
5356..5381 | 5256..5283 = 1.25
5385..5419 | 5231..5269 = 1.11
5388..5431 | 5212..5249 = 1.12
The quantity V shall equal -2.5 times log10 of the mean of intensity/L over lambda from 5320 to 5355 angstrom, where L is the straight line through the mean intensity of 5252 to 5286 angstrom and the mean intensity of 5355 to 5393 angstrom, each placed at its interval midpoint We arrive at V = 0.02 mag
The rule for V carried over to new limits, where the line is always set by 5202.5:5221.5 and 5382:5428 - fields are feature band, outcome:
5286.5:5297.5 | -0.190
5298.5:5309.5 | -0.164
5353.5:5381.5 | -0.106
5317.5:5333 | -0.022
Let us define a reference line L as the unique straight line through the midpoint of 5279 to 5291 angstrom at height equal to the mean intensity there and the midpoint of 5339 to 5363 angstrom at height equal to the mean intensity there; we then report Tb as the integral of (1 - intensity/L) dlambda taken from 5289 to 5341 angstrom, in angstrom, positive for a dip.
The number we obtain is 1.3 angstrom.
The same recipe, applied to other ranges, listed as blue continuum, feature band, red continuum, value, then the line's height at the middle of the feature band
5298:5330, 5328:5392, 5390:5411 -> -3.5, 66.6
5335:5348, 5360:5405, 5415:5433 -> -0.1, 68.7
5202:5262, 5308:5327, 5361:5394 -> -1.3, 66.9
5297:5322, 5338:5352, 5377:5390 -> 1.0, 73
